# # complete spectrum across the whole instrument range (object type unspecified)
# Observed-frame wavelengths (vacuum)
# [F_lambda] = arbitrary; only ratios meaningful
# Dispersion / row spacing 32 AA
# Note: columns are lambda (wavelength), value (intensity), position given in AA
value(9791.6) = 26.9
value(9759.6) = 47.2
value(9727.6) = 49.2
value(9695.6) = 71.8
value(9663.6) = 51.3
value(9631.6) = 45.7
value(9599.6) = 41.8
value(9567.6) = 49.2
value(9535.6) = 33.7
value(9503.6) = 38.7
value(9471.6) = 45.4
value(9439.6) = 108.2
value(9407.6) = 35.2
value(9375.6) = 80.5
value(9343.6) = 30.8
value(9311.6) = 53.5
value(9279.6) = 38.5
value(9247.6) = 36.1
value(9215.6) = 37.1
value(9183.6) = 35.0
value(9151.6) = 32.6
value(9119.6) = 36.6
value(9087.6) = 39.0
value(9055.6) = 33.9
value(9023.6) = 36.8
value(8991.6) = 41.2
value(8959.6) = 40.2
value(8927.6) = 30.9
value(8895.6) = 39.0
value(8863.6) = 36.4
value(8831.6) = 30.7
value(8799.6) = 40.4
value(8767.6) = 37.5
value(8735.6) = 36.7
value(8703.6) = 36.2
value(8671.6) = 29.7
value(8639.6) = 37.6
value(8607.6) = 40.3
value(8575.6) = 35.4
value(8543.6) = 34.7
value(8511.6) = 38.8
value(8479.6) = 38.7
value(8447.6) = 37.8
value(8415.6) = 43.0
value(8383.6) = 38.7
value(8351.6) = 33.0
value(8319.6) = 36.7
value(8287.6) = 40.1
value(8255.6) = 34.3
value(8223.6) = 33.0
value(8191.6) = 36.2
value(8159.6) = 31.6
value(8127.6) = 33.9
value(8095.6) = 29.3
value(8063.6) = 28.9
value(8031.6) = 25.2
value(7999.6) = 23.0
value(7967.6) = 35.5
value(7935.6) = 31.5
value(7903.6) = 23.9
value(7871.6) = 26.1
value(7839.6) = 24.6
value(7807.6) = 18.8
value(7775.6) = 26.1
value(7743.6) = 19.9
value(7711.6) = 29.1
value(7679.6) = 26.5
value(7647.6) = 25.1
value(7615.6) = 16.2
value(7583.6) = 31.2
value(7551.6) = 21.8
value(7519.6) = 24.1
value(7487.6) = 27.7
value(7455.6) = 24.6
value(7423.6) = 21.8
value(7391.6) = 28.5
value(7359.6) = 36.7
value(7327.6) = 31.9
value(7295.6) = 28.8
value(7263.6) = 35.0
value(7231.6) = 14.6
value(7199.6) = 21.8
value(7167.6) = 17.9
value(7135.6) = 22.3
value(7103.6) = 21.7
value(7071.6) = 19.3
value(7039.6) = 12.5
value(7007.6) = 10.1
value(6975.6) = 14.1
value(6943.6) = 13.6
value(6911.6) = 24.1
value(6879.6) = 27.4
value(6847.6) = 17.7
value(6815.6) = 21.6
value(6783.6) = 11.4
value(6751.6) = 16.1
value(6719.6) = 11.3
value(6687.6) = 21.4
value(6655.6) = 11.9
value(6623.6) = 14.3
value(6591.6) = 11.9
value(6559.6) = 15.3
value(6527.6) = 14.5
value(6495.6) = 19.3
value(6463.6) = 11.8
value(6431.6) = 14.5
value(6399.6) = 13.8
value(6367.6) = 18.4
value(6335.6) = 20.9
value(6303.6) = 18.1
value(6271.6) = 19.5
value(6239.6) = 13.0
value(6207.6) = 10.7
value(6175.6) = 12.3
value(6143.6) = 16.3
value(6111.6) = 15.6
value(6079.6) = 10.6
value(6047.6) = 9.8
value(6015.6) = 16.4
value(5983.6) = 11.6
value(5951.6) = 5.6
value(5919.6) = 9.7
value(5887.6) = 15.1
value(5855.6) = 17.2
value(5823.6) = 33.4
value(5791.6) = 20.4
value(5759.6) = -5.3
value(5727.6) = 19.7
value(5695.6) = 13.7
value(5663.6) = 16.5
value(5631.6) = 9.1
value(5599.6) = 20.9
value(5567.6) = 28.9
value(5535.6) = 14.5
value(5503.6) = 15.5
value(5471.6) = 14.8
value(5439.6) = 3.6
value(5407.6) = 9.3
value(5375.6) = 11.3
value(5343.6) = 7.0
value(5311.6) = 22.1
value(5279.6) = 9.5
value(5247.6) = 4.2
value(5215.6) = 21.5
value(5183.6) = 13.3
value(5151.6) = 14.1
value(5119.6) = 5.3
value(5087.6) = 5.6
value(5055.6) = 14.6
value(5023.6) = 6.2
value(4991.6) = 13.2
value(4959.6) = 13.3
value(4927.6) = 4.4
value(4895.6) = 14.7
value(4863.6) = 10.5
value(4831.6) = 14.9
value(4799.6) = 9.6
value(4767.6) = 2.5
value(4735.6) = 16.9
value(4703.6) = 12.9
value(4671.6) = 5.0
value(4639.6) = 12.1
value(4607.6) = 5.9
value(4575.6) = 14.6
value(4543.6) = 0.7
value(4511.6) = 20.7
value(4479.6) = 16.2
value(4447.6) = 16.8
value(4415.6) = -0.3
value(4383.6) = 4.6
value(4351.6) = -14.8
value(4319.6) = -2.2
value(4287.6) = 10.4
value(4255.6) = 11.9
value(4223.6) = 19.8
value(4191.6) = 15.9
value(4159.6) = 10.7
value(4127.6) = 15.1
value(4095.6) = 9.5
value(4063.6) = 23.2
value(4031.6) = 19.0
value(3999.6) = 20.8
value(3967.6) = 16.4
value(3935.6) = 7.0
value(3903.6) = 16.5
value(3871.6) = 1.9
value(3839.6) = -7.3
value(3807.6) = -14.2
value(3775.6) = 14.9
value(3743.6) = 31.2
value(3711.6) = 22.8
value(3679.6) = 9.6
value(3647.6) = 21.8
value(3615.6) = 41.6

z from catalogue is 0.82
